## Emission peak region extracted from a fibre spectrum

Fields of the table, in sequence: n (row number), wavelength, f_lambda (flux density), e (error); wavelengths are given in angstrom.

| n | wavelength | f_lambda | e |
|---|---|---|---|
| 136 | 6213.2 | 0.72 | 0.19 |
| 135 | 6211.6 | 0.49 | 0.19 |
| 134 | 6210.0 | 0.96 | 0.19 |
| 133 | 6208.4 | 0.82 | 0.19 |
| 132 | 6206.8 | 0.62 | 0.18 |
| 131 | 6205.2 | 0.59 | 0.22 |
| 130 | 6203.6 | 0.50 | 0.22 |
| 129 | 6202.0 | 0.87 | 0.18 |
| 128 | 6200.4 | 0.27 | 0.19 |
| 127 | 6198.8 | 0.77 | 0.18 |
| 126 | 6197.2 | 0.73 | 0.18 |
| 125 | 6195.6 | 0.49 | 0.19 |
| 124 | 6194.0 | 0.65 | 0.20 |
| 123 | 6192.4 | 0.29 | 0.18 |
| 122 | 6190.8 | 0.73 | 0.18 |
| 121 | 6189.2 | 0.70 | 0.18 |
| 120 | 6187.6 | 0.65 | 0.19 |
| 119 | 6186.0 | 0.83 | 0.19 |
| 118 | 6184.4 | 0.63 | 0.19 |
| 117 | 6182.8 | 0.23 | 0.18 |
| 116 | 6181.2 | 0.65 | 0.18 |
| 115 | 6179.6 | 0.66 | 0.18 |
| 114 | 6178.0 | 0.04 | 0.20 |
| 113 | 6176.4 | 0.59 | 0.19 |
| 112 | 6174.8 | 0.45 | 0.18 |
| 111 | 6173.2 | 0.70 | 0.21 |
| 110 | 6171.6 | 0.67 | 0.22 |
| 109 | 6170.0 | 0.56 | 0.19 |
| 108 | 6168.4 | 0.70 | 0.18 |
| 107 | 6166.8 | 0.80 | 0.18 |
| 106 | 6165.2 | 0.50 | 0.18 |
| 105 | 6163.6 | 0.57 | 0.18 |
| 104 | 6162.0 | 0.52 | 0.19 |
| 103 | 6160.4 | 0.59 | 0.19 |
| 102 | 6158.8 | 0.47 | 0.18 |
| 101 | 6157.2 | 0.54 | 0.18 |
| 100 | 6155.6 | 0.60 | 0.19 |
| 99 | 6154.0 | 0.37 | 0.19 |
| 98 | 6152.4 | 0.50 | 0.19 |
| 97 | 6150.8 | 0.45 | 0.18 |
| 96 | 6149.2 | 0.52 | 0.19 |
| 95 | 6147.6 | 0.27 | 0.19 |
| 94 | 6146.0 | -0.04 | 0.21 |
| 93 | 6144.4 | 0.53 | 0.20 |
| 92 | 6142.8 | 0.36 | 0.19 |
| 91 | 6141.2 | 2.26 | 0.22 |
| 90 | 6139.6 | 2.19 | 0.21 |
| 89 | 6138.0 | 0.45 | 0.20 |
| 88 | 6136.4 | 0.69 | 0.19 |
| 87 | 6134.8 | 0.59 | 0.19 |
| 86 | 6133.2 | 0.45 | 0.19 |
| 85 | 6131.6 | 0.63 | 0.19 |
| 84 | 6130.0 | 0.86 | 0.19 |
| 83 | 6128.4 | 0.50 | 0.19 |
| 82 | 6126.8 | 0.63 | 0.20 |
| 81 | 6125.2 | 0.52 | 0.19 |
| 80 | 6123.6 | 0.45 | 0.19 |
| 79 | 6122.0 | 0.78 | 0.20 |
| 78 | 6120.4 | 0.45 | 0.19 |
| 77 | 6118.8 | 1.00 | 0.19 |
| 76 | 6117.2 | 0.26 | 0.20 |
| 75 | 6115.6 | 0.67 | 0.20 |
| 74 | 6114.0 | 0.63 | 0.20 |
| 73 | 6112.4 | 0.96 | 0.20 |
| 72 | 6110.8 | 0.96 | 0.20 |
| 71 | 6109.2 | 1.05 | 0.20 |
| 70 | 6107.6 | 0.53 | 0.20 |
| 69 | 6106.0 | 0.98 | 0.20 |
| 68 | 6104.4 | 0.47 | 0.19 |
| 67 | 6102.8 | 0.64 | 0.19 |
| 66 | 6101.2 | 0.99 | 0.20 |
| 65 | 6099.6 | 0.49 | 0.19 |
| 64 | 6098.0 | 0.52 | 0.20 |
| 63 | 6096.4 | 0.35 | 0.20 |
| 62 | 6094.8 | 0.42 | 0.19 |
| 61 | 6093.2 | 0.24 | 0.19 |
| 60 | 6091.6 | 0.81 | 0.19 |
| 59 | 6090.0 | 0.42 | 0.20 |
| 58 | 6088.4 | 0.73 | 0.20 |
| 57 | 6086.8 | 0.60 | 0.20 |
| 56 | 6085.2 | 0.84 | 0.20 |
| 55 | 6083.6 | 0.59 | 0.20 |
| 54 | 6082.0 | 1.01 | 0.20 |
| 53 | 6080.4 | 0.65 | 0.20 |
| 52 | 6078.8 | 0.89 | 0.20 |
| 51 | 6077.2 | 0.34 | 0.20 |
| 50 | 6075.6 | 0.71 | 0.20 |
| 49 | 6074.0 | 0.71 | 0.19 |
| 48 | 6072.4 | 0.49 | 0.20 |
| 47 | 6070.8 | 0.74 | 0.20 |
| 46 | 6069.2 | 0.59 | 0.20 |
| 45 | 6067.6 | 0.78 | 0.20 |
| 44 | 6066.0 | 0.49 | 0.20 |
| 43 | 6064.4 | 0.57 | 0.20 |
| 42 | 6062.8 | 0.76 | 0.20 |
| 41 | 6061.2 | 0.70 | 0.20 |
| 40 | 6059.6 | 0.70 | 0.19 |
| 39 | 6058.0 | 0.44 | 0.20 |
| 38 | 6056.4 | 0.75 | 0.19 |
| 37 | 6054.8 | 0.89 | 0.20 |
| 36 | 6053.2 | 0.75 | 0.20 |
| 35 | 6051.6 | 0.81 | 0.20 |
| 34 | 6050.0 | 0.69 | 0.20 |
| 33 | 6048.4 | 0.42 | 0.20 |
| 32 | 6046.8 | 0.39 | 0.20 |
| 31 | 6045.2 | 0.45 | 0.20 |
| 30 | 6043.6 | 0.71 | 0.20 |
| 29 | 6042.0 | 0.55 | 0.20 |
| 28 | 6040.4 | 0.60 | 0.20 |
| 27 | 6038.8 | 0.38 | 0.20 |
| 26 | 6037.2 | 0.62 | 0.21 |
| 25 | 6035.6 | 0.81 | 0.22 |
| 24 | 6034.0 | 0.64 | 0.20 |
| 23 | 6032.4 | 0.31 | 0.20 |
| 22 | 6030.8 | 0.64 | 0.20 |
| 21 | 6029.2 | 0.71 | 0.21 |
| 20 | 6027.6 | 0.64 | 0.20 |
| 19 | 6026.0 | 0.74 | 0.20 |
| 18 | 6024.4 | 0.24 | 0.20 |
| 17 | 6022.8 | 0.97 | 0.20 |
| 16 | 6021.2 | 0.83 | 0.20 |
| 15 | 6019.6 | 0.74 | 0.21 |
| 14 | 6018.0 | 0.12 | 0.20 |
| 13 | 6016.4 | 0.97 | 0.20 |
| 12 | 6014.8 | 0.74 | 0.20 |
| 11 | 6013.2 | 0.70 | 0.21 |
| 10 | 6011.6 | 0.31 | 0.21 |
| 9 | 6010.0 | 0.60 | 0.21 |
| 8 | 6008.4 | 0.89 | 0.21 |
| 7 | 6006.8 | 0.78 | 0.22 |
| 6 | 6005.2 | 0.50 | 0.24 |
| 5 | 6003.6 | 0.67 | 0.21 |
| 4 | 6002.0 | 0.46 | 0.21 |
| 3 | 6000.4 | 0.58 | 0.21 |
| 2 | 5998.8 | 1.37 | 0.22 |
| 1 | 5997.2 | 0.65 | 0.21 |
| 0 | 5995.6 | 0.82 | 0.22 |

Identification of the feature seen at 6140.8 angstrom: Hbeta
